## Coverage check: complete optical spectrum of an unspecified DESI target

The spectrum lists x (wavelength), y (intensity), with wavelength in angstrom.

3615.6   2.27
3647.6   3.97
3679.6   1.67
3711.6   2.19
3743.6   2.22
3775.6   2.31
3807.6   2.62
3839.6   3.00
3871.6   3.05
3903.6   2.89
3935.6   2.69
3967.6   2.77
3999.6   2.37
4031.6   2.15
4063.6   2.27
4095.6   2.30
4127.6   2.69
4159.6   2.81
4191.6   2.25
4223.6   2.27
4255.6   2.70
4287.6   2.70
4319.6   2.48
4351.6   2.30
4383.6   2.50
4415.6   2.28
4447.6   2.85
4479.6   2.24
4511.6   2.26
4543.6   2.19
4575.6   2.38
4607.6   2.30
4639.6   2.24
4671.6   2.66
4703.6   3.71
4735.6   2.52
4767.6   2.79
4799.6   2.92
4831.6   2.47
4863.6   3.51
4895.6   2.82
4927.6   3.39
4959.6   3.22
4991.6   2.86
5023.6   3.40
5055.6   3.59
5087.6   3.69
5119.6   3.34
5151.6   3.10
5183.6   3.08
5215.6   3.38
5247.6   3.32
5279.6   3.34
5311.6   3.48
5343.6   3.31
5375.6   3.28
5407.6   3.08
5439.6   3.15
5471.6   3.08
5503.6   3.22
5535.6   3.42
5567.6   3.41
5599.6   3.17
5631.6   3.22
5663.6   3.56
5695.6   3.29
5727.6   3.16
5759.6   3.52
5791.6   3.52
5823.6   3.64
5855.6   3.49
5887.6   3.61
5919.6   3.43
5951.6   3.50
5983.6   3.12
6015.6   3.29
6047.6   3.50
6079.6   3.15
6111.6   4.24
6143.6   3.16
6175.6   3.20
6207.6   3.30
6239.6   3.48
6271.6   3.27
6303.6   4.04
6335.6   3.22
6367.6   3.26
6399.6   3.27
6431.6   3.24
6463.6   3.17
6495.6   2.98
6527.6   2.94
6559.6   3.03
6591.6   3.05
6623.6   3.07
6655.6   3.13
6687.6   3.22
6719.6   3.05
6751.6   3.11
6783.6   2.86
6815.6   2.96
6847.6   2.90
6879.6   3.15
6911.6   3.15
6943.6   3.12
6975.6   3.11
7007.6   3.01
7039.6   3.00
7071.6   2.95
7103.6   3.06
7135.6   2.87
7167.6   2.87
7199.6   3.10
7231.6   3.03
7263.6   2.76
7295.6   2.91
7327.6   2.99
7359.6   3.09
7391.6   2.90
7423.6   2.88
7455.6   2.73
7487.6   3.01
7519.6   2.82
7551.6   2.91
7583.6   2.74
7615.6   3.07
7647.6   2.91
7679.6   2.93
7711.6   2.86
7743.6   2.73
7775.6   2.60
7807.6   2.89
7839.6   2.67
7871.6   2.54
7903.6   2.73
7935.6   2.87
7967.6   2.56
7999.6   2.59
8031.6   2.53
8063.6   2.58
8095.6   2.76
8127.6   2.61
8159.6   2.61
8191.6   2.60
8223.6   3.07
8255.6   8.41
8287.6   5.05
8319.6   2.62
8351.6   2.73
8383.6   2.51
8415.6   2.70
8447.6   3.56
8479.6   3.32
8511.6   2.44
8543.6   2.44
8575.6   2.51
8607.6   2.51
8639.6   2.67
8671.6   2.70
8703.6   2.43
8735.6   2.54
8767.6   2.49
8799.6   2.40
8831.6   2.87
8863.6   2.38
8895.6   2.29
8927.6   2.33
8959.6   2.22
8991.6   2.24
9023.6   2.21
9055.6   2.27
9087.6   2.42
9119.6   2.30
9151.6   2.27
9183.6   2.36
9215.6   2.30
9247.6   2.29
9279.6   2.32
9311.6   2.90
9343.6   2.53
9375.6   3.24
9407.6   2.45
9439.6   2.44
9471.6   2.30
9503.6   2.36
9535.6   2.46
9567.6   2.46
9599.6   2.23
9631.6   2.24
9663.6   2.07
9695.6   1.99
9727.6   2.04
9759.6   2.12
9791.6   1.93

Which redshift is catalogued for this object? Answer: 0.26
